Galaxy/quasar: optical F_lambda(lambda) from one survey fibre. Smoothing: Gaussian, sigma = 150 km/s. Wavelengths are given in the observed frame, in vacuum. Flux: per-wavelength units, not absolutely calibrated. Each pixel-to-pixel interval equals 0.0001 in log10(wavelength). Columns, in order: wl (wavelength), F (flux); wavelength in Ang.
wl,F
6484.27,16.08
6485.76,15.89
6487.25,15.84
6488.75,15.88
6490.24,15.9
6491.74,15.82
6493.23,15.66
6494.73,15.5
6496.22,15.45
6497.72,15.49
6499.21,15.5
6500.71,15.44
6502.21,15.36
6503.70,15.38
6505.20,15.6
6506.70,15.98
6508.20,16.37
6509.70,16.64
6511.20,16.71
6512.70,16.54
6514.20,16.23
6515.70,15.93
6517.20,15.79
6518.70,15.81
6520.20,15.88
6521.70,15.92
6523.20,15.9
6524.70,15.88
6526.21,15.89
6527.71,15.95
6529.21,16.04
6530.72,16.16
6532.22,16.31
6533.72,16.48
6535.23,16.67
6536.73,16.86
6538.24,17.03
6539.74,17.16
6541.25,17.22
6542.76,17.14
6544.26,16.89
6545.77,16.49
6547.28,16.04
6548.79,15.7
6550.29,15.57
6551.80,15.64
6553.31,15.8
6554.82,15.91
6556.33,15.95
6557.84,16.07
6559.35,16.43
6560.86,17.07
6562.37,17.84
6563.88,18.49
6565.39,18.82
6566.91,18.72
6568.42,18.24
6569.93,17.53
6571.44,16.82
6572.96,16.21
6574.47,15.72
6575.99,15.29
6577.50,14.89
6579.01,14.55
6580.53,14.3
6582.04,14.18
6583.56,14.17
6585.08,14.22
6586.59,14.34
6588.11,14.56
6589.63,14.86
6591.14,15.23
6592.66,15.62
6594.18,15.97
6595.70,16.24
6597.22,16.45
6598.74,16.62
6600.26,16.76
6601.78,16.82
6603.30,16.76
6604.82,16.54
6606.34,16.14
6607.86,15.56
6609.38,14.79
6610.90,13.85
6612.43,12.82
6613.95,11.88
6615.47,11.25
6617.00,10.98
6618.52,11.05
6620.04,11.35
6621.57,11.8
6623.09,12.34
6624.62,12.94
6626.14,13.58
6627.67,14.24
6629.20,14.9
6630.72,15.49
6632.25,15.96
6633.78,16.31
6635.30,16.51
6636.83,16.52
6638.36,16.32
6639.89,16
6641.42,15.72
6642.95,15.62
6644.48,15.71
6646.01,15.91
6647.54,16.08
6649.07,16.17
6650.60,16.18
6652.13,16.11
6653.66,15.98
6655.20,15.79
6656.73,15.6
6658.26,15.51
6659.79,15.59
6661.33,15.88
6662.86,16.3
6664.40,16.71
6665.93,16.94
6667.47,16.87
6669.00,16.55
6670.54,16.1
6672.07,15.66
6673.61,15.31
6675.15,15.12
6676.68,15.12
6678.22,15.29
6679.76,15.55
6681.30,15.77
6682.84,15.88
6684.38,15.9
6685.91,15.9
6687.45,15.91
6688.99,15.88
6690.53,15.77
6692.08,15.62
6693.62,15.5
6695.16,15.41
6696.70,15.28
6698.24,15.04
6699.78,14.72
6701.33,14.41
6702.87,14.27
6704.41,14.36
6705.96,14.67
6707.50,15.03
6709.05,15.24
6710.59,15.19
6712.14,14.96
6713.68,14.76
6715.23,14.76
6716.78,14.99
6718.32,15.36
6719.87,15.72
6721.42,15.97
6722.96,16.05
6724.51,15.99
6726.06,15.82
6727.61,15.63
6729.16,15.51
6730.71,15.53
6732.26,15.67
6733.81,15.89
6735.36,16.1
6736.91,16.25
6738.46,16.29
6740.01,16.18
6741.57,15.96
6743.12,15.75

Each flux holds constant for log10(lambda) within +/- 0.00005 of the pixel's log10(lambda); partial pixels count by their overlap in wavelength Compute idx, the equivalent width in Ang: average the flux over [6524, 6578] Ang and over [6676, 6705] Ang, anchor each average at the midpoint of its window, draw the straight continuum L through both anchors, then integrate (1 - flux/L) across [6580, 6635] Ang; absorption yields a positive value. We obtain 5.5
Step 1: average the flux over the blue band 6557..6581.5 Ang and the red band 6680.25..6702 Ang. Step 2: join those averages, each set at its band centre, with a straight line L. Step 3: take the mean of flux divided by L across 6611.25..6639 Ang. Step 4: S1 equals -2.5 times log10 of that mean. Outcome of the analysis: 0.18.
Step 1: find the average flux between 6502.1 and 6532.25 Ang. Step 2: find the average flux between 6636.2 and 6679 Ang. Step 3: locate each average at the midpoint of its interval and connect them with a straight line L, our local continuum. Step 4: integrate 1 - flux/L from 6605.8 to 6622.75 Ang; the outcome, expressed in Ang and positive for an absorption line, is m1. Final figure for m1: 3.4 Ang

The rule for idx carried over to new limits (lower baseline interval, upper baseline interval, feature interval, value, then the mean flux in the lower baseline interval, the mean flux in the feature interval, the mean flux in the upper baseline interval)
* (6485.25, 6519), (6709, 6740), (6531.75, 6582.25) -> -2.2 Ang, 15.9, 16.5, 15.6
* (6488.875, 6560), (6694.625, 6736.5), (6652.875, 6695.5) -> -1.1 Ang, 16.1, 15.8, 15.3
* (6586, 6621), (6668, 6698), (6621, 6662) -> -0.7 Ang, 14.6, 15.4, 15.7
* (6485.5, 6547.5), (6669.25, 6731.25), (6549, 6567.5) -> -1.0 Ang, 16.1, 16.8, 15.4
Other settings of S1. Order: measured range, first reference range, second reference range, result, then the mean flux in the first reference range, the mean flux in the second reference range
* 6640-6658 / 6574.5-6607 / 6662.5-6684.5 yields -0.007 mag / 15.5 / 15.9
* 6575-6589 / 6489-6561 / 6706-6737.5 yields 0.100 mag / 16.1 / 15.5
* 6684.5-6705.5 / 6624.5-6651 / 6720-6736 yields 0.034 mag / 15.6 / 15.8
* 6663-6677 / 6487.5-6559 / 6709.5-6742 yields -0.022 mag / 16.1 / 15.6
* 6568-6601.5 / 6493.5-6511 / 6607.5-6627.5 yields -0.155 mag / 15.7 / 12.6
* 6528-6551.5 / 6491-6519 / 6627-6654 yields -0.042 mag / 15.9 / 15.9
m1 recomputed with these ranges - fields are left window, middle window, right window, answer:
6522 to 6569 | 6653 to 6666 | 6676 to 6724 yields -0.3 Ang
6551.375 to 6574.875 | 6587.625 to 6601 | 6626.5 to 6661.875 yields 0.6 Ang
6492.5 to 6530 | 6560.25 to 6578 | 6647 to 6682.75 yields -1.4 Ang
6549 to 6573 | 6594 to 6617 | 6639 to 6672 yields 2.0 Ang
